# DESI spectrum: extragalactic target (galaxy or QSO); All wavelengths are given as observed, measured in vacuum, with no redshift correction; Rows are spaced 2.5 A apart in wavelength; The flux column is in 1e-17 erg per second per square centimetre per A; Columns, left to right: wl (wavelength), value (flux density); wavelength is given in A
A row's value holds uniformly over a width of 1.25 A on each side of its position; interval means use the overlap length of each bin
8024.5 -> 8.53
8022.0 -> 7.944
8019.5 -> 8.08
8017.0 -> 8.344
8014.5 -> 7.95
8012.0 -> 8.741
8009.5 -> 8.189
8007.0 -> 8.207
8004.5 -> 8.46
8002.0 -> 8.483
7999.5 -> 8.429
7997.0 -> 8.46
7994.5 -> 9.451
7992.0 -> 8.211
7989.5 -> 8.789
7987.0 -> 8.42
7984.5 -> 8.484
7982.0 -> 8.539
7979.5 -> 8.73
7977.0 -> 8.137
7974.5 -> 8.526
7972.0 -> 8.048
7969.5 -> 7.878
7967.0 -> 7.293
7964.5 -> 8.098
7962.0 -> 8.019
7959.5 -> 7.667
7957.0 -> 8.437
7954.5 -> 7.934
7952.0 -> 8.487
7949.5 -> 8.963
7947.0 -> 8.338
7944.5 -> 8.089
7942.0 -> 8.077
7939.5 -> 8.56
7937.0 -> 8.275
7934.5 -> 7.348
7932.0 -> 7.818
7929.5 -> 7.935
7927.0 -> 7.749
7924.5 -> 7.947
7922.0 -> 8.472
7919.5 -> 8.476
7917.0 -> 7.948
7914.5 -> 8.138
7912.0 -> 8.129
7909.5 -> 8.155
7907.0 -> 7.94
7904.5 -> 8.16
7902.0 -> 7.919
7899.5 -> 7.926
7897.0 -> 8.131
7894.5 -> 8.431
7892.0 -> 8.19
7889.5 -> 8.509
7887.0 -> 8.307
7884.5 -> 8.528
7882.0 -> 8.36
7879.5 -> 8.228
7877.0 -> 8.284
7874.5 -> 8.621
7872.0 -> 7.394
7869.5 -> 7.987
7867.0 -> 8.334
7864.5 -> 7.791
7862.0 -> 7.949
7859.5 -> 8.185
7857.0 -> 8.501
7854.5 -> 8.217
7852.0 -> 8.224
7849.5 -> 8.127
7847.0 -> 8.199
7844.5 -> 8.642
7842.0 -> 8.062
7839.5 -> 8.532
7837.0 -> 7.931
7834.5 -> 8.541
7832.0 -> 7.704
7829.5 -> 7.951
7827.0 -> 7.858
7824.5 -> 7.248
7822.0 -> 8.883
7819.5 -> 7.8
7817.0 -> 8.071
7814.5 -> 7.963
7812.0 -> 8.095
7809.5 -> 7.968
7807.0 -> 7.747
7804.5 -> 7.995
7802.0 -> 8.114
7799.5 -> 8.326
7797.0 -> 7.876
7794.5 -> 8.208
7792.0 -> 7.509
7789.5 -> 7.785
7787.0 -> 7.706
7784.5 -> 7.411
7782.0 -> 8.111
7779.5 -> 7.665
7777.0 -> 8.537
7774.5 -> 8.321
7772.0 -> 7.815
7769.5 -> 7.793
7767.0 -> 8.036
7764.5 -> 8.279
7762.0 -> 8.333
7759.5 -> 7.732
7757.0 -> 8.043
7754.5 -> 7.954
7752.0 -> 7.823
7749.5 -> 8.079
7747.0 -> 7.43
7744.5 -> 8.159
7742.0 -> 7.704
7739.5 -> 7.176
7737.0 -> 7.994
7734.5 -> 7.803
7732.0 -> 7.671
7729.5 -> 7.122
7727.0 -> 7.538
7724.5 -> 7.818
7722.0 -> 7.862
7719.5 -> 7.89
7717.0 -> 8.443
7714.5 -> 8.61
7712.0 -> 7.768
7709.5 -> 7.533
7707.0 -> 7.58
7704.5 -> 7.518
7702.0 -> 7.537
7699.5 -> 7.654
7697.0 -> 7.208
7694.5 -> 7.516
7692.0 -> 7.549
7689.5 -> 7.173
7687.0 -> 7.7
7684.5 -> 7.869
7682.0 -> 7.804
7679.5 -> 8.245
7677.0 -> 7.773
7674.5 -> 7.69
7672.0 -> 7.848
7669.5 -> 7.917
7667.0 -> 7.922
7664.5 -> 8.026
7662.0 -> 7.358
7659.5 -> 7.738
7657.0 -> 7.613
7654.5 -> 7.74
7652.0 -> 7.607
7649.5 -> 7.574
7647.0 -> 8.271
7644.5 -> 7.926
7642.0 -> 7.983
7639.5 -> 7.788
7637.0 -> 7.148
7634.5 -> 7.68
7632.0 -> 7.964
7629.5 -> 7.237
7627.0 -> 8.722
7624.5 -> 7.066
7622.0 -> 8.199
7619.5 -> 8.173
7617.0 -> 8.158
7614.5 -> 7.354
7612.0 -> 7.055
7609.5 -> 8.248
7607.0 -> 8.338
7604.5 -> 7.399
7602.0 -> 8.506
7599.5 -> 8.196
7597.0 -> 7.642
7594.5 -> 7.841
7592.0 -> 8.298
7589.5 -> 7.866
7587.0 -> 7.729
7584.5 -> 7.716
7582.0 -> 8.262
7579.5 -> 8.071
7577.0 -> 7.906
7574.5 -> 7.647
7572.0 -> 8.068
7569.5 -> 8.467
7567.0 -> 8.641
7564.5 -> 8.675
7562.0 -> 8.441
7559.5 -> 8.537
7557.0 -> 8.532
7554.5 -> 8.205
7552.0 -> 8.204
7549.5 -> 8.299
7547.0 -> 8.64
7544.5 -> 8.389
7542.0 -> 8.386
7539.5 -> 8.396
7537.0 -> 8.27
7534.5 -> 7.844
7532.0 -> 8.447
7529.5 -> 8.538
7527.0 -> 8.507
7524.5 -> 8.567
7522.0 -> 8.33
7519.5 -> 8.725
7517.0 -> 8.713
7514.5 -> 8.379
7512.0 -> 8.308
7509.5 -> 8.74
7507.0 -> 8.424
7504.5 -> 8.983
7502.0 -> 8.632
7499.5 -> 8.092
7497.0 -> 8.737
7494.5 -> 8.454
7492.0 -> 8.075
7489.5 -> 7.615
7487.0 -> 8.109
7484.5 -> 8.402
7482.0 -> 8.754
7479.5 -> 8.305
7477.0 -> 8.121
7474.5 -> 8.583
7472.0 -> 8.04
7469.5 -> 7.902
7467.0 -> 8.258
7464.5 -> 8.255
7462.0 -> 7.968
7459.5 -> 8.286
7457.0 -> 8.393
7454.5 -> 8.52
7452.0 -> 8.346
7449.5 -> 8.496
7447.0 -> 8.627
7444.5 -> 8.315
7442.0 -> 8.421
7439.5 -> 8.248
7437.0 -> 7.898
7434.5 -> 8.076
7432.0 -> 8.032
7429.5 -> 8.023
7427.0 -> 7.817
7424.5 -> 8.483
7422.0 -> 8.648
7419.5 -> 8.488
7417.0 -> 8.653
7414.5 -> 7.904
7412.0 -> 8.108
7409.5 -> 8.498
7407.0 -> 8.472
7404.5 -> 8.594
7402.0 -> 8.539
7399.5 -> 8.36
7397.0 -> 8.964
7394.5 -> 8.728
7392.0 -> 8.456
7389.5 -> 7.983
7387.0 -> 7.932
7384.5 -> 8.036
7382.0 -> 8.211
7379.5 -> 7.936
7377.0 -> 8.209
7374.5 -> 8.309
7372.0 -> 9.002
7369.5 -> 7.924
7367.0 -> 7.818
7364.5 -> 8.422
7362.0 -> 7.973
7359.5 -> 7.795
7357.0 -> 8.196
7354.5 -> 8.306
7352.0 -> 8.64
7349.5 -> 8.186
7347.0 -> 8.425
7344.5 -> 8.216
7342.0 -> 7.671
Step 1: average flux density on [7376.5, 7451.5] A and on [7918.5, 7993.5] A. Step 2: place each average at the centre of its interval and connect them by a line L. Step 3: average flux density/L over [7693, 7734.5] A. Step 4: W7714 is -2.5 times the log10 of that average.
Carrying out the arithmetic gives 0.07 mag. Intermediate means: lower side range 8.31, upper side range 8.19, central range 7.71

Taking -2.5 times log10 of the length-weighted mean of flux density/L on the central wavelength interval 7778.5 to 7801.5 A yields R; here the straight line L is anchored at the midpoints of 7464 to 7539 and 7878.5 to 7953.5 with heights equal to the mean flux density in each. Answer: 0.05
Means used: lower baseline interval 8.37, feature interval 7.85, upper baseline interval 8.18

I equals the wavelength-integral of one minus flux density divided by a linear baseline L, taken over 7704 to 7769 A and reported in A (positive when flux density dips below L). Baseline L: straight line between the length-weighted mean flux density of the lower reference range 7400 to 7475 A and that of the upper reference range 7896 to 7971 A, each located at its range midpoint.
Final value 2.5 A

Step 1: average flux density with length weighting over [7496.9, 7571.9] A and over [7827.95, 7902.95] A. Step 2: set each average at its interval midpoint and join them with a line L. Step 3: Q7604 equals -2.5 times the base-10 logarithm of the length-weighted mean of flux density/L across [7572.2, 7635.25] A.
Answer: 0.067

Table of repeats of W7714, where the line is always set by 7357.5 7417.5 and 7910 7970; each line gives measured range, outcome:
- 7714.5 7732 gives 0.05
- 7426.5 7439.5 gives 0.03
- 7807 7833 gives 0.02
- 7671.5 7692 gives 0.06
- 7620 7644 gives 0.06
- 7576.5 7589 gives 0.04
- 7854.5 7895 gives -0.01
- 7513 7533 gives -0.04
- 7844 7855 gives -0.02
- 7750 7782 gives 0.02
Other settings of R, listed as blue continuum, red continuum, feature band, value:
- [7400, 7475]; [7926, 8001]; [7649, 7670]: 0.075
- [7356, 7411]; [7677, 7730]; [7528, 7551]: -0.046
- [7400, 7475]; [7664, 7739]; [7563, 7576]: -0.037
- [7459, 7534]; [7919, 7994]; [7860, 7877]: 0.026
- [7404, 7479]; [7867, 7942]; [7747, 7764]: 0.029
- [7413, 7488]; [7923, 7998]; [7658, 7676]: 0.064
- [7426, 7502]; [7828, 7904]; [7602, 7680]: 0.056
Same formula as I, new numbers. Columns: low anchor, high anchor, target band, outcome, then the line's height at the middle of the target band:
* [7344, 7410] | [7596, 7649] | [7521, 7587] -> -2.61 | 7.98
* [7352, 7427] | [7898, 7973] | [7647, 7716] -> 3.90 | 8.18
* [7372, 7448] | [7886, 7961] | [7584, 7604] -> 0.70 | 8.25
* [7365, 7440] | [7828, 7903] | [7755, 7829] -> 2.09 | 8.2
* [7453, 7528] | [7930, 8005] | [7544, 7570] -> -0.31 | 8.36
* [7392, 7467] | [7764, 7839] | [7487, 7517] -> -0.46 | 8.28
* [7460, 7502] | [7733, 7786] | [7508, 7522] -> -0.59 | 8.2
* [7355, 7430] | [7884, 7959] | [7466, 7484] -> -0.04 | 8.27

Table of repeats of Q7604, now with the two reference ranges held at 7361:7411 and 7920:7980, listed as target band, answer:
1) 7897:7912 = 0.012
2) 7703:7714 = 0.073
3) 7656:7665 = 0.077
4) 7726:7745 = 0.078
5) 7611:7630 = 0.062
